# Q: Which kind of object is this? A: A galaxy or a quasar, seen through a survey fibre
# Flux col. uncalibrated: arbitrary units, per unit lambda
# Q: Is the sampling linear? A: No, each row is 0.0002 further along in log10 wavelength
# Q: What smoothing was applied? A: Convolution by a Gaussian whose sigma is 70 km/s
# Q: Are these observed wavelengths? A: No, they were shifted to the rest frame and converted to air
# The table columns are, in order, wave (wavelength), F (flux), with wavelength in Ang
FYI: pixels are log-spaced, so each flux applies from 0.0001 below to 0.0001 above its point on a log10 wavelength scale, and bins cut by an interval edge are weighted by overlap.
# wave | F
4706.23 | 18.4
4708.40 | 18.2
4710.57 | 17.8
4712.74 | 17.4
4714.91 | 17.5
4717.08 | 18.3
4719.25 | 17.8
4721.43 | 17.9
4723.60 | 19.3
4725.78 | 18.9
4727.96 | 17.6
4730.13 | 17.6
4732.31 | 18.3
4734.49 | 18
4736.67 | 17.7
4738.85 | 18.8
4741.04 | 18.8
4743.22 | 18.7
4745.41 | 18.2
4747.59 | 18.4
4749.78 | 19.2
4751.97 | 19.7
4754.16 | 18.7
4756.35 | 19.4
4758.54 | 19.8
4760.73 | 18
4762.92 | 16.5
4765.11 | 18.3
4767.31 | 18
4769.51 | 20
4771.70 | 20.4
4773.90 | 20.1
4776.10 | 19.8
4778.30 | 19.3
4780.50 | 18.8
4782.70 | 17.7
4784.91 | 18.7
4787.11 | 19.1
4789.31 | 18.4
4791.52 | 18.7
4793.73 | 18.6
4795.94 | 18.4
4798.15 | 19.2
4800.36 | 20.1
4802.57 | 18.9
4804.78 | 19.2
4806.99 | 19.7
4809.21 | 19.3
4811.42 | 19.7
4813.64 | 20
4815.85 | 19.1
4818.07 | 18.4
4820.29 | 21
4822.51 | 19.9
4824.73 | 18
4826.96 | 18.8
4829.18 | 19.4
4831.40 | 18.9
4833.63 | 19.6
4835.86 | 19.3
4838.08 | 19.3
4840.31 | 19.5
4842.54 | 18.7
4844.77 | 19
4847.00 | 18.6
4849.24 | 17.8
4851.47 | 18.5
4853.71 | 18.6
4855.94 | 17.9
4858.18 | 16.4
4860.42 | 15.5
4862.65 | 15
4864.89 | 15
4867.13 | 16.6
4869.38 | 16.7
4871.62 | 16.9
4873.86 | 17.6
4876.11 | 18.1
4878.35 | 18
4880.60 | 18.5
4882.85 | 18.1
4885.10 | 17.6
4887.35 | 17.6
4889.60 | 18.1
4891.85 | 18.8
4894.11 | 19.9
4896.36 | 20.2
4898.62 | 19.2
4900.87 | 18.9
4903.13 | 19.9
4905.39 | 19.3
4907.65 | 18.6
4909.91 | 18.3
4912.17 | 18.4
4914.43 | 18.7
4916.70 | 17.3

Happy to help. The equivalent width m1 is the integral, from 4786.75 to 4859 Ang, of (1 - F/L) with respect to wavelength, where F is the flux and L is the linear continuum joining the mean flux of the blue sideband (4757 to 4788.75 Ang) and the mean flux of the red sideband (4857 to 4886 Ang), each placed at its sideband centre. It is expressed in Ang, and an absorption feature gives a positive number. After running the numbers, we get -4.4 Ang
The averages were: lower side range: 18.9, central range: 19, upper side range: 16.9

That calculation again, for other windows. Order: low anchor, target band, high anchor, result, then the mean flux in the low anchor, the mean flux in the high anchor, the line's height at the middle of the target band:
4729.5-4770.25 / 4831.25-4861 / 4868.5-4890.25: -0.8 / 18.5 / 17.7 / 17.9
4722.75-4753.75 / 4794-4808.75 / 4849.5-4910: -0.8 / 18.5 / 17.9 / 18.2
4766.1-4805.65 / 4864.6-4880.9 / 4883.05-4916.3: 1.4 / 19.1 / 18.8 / 18.8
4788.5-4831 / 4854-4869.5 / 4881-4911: 2.2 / 19.2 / 18.8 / 19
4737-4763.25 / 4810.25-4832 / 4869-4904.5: -0.9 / 18.7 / 18.4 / 18.6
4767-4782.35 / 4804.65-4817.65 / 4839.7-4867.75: -0.6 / 19.5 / 17.4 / 18.5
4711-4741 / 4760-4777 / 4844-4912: -0.8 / 18.1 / 18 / 18.1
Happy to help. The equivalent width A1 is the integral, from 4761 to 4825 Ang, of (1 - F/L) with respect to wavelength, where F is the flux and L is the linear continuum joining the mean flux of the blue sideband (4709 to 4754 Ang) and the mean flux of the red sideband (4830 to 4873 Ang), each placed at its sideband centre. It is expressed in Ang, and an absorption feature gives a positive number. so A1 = -3.7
